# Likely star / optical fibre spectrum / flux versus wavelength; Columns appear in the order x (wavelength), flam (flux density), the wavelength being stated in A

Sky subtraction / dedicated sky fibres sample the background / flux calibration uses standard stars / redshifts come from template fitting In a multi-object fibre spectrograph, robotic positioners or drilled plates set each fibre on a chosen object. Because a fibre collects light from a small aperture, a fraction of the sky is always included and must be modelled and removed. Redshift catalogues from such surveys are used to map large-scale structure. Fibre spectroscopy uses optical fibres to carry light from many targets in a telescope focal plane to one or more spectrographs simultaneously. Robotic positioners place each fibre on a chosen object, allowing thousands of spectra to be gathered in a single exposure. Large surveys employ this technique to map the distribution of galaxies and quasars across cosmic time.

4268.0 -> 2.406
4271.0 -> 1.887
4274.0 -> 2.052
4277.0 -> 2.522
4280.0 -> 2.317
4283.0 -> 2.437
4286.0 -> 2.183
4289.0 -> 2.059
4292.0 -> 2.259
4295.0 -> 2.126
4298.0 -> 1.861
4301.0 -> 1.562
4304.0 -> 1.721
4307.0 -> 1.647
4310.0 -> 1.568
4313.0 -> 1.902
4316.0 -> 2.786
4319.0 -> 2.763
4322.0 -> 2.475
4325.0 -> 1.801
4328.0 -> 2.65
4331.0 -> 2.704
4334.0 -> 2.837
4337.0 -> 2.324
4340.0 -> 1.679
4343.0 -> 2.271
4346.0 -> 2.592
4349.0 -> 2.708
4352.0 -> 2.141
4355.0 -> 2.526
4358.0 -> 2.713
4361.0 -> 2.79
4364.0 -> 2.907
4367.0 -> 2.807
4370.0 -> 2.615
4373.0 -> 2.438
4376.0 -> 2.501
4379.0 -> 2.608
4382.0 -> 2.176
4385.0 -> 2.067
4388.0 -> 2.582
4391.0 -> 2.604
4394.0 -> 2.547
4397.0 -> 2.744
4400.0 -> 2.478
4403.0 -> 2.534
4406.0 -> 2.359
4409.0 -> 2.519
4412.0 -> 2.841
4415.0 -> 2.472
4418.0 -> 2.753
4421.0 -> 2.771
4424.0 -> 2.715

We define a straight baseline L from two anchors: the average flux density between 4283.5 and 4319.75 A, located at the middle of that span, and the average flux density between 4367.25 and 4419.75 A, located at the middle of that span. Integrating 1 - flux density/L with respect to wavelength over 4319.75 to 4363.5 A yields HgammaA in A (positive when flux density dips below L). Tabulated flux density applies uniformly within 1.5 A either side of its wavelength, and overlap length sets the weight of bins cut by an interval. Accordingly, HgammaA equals -4.1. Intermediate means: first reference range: 2.03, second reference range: 2.53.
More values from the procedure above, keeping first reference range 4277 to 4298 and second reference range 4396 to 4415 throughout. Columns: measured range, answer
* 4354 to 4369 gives -1.92 A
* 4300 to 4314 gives 3.71 A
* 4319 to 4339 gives -1.05 A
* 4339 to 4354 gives 0.56 A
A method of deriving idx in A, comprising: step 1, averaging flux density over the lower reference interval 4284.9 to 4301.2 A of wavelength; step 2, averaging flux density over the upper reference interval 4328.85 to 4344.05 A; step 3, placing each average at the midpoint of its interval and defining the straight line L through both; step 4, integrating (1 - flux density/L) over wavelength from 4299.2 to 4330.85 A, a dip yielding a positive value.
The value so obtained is 1.6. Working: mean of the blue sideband 2.04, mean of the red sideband 2.38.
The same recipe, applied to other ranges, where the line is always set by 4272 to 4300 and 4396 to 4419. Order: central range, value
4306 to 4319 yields 1.1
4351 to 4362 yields -0.6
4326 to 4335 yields -1.3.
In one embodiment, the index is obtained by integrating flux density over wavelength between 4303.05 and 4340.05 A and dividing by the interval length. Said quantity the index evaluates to 2.25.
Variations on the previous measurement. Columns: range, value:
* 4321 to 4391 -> 2.48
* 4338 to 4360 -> 2.38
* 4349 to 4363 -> 2.57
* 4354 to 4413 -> 2.57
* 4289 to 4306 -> 1.91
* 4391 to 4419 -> 2.58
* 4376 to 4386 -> 2.33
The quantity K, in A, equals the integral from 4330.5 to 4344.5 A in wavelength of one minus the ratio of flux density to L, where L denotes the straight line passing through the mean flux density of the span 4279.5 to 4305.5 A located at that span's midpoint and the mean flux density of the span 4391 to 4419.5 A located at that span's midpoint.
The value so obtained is -0.5 A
